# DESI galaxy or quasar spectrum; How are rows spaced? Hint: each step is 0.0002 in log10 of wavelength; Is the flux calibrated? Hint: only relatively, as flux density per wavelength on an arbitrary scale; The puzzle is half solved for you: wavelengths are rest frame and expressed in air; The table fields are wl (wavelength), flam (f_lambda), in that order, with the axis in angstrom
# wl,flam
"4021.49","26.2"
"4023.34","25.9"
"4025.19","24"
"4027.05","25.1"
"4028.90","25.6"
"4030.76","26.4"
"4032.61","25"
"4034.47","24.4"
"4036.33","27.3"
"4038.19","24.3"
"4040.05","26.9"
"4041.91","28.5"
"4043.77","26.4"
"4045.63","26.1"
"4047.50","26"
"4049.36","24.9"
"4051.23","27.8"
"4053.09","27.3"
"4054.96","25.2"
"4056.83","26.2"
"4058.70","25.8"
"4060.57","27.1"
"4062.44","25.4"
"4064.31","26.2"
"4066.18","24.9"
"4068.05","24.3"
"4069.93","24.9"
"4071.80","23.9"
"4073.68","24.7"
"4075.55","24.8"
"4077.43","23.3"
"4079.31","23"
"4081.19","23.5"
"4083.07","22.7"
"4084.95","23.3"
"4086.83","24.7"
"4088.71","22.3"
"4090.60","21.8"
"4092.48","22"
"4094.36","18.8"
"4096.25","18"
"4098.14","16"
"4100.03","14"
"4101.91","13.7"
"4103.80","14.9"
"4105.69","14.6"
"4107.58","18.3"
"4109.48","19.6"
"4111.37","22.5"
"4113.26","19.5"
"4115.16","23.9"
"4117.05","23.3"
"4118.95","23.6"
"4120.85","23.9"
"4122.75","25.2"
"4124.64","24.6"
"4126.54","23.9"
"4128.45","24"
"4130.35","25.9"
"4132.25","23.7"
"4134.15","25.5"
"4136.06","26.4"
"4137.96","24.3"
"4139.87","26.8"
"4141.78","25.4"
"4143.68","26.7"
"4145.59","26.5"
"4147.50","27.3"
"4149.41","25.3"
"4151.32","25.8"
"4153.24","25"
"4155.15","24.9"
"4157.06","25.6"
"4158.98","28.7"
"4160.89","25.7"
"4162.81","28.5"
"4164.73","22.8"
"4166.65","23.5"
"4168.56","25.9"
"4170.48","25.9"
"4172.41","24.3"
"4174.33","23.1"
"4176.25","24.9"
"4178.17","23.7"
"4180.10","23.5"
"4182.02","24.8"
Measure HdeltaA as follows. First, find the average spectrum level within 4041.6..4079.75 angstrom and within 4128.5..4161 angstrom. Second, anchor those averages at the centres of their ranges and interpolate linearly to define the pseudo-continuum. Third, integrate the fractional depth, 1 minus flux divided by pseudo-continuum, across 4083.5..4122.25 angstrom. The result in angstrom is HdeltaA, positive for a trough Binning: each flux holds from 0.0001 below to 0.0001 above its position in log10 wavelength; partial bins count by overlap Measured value 8.5 angstrom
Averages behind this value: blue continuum 25.5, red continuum 25.8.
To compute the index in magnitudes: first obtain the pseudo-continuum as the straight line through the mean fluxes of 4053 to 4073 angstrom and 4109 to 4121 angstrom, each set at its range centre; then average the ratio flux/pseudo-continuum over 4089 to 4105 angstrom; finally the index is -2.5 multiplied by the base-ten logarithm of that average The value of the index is 0.32 mag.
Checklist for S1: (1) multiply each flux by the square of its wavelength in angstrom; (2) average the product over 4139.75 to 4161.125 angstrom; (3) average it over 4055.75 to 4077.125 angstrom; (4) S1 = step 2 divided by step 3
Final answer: 1.08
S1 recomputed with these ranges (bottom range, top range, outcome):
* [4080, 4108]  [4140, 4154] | 1.39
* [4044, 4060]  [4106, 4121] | 0.84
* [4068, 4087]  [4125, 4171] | 1.11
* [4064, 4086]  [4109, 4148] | 1.04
